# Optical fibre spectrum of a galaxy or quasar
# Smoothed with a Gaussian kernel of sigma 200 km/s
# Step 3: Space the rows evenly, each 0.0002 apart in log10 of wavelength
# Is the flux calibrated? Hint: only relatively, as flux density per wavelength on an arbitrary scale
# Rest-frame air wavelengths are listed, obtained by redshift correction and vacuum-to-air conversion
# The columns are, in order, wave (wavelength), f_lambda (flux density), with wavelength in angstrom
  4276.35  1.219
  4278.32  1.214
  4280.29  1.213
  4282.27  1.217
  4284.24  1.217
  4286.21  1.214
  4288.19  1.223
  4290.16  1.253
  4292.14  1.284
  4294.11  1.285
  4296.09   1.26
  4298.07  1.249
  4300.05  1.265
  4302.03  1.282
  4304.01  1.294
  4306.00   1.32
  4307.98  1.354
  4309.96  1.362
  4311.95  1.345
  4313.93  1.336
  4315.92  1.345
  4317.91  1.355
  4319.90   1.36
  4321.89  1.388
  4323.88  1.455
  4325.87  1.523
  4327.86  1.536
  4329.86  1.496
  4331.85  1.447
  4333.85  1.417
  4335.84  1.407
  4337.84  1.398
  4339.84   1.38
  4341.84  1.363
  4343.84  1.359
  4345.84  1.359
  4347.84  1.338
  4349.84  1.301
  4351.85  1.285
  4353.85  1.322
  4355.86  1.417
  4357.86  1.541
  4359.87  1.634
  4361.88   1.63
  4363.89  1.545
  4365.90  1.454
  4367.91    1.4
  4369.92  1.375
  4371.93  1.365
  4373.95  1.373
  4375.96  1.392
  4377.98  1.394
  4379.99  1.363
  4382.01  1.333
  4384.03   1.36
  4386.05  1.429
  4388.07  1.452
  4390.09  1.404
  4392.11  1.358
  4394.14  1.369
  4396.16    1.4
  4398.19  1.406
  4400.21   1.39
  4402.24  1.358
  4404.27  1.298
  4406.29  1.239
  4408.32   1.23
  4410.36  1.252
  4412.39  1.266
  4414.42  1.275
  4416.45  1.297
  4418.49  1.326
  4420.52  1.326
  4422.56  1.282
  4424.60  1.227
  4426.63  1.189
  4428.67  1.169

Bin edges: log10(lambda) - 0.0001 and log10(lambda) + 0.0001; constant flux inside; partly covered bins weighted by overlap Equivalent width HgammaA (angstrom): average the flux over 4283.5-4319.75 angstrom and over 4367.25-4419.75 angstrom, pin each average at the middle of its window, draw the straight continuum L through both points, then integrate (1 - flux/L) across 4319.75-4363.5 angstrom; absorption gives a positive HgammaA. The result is -3.66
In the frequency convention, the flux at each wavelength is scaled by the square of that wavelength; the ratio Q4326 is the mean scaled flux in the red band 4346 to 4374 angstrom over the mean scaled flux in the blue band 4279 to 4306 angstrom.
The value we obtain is 1.18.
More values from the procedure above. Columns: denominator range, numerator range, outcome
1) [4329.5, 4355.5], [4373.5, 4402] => 1.03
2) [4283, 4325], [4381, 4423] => 1.07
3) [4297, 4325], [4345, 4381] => 1.08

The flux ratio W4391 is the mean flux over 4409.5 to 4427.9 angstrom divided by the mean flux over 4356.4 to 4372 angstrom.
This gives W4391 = 0.85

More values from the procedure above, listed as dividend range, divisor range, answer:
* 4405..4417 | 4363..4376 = 0.89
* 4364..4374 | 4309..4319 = 1.05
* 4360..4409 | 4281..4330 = 1.05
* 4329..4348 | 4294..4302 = 1.11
